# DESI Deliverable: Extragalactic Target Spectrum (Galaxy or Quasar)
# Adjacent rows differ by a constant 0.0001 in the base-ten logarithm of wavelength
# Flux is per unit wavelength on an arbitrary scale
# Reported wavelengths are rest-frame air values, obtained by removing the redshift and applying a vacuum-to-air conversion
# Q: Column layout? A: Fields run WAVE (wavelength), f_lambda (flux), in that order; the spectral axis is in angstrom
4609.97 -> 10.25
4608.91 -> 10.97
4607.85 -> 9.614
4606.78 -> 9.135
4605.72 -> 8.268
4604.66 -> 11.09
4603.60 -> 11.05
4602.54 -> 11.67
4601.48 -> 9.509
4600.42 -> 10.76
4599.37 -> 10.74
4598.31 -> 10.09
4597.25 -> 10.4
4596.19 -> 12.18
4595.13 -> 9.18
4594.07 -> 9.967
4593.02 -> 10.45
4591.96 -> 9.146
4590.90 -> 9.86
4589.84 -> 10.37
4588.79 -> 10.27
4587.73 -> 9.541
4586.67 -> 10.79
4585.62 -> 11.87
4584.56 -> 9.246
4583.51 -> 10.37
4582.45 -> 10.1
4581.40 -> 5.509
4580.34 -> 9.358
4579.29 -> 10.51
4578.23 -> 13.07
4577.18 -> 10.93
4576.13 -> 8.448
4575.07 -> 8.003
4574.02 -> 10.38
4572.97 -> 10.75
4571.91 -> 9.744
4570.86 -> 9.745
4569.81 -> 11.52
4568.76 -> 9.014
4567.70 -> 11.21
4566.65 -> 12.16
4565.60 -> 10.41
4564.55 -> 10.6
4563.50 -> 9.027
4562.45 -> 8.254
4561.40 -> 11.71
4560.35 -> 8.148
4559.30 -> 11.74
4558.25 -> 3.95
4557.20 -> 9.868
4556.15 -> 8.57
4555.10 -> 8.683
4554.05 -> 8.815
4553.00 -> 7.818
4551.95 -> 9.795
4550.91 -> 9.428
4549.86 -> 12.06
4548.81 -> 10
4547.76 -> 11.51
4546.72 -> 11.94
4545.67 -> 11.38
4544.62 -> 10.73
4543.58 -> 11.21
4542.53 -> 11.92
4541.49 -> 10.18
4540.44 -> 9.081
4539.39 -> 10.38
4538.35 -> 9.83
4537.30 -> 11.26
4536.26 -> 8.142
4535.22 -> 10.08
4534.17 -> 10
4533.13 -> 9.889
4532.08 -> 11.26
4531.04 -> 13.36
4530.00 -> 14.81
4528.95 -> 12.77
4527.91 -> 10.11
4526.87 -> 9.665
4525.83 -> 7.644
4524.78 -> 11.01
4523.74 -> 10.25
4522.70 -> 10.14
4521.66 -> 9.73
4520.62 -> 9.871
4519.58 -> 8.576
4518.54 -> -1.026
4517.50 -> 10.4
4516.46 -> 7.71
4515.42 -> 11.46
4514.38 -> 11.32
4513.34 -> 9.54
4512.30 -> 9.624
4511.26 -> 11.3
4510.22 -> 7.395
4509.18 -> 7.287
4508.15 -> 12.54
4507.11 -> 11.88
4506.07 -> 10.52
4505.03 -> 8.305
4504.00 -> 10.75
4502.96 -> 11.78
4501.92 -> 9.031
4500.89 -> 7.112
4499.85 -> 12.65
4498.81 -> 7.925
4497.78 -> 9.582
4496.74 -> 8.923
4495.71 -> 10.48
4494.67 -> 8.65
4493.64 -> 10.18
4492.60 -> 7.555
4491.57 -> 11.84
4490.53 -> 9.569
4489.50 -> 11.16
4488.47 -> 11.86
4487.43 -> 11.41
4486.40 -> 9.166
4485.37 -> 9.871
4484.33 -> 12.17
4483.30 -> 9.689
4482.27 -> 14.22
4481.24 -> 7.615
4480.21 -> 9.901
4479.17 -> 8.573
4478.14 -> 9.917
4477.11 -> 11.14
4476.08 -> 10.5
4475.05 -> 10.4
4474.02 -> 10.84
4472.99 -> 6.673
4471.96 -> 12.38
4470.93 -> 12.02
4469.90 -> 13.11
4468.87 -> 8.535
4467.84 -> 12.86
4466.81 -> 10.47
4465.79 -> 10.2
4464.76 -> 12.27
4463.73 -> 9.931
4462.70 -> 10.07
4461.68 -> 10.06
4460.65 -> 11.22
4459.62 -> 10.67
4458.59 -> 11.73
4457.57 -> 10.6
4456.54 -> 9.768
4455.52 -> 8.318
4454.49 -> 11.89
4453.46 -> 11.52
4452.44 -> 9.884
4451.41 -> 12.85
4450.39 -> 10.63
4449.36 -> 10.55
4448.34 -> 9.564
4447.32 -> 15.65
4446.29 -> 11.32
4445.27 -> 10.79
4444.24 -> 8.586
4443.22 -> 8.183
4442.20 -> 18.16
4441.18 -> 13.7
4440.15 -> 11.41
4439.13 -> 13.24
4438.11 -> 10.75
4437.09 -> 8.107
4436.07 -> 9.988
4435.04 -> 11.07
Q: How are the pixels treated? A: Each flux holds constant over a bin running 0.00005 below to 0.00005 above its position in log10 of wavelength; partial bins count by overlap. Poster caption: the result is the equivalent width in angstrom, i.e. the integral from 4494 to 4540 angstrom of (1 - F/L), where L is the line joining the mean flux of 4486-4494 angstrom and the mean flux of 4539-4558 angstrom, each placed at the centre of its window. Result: 1.7 angstrom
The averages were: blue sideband 10.4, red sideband 10.1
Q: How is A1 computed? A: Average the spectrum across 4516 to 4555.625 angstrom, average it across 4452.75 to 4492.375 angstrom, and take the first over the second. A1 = 0.94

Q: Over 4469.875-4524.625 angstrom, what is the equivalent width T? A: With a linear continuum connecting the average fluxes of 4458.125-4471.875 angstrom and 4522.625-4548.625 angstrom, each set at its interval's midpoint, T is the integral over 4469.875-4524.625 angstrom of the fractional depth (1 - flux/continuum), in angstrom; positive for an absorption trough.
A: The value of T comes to 5.1 angstrom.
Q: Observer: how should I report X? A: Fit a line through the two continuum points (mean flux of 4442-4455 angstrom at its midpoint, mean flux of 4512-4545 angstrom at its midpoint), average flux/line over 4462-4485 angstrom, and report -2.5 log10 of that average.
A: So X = 0.03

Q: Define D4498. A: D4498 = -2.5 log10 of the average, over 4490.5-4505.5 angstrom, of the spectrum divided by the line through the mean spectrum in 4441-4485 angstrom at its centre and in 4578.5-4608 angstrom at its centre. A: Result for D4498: 0.11 mag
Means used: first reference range 10.9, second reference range 10.1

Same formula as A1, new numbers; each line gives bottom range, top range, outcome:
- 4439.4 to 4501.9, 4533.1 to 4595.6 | 0.94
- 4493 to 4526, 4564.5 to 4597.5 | 1.07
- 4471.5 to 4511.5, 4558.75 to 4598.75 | 1.00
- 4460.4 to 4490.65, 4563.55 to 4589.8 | 0.96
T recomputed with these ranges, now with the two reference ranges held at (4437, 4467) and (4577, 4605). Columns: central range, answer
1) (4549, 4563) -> 1.78 angstrom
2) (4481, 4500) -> 1.15 angstrom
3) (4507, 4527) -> 2.75 angstrom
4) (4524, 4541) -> 0.10 angstrom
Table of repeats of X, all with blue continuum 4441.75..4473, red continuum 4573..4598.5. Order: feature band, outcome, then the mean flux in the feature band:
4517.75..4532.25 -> 0.068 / 9.85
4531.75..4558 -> 0.028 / 10.1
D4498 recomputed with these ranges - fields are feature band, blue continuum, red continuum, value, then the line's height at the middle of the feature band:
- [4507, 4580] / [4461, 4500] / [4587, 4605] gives 0.039 mag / 10.4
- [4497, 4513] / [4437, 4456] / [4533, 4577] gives 0.084 mag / 10.6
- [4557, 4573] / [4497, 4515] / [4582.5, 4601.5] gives 0.036 mag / 10.2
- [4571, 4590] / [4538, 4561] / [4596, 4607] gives 0.028 mag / 10.2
